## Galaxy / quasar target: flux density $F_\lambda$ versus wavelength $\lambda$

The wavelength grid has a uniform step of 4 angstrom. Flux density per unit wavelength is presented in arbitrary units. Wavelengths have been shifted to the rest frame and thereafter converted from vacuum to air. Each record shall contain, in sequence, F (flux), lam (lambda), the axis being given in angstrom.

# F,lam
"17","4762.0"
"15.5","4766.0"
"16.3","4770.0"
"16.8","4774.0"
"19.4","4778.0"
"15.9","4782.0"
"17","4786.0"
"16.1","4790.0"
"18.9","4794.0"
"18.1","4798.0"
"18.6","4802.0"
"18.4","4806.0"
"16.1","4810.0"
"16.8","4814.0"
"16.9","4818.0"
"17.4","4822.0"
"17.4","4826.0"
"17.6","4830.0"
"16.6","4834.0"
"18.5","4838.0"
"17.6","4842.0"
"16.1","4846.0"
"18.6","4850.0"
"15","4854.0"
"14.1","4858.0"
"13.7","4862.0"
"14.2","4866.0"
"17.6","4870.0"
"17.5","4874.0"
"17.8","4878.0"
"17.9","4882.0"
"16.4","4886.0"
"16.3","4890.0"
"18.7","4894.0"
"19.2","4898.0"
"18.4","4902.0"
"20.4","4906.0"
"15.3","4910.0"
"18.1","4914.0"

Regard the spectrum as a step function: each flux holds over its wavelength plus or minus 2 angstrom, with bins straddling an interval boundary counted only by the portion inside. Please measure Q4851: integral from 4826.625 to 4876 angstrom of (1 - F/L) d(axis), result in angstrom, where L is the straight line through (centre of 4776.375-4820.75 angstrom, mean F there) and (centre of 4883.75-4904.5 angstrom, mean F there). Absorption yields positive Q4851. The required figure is 3.4 angstrom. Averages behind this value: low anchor 17.5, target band 16.5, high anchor 17.9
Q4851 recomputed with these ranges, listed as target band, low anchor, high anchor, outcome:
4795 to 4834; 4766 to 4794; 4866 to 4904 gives -0.7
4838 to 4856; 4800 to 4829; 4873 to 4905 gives 0.6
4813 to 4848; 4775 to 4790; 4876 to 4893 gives 0.0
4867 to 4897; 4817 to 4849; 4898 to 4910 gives 1.4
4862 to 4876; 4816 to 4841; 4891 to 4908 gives 1.7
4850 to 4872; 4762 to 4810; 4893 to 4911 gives 3.5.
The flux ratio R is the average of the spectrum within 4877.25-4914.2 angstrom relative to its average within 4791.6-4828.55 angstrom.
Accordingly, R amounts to 1.01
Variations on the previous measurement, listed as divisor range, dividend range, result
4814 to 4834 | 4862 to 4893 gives 0.97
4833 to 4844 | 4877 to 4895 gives 0.98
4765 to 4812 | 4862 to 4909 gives 1.01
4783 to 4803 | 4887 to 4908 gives 1.05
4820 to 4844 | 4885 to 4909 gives 1.04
